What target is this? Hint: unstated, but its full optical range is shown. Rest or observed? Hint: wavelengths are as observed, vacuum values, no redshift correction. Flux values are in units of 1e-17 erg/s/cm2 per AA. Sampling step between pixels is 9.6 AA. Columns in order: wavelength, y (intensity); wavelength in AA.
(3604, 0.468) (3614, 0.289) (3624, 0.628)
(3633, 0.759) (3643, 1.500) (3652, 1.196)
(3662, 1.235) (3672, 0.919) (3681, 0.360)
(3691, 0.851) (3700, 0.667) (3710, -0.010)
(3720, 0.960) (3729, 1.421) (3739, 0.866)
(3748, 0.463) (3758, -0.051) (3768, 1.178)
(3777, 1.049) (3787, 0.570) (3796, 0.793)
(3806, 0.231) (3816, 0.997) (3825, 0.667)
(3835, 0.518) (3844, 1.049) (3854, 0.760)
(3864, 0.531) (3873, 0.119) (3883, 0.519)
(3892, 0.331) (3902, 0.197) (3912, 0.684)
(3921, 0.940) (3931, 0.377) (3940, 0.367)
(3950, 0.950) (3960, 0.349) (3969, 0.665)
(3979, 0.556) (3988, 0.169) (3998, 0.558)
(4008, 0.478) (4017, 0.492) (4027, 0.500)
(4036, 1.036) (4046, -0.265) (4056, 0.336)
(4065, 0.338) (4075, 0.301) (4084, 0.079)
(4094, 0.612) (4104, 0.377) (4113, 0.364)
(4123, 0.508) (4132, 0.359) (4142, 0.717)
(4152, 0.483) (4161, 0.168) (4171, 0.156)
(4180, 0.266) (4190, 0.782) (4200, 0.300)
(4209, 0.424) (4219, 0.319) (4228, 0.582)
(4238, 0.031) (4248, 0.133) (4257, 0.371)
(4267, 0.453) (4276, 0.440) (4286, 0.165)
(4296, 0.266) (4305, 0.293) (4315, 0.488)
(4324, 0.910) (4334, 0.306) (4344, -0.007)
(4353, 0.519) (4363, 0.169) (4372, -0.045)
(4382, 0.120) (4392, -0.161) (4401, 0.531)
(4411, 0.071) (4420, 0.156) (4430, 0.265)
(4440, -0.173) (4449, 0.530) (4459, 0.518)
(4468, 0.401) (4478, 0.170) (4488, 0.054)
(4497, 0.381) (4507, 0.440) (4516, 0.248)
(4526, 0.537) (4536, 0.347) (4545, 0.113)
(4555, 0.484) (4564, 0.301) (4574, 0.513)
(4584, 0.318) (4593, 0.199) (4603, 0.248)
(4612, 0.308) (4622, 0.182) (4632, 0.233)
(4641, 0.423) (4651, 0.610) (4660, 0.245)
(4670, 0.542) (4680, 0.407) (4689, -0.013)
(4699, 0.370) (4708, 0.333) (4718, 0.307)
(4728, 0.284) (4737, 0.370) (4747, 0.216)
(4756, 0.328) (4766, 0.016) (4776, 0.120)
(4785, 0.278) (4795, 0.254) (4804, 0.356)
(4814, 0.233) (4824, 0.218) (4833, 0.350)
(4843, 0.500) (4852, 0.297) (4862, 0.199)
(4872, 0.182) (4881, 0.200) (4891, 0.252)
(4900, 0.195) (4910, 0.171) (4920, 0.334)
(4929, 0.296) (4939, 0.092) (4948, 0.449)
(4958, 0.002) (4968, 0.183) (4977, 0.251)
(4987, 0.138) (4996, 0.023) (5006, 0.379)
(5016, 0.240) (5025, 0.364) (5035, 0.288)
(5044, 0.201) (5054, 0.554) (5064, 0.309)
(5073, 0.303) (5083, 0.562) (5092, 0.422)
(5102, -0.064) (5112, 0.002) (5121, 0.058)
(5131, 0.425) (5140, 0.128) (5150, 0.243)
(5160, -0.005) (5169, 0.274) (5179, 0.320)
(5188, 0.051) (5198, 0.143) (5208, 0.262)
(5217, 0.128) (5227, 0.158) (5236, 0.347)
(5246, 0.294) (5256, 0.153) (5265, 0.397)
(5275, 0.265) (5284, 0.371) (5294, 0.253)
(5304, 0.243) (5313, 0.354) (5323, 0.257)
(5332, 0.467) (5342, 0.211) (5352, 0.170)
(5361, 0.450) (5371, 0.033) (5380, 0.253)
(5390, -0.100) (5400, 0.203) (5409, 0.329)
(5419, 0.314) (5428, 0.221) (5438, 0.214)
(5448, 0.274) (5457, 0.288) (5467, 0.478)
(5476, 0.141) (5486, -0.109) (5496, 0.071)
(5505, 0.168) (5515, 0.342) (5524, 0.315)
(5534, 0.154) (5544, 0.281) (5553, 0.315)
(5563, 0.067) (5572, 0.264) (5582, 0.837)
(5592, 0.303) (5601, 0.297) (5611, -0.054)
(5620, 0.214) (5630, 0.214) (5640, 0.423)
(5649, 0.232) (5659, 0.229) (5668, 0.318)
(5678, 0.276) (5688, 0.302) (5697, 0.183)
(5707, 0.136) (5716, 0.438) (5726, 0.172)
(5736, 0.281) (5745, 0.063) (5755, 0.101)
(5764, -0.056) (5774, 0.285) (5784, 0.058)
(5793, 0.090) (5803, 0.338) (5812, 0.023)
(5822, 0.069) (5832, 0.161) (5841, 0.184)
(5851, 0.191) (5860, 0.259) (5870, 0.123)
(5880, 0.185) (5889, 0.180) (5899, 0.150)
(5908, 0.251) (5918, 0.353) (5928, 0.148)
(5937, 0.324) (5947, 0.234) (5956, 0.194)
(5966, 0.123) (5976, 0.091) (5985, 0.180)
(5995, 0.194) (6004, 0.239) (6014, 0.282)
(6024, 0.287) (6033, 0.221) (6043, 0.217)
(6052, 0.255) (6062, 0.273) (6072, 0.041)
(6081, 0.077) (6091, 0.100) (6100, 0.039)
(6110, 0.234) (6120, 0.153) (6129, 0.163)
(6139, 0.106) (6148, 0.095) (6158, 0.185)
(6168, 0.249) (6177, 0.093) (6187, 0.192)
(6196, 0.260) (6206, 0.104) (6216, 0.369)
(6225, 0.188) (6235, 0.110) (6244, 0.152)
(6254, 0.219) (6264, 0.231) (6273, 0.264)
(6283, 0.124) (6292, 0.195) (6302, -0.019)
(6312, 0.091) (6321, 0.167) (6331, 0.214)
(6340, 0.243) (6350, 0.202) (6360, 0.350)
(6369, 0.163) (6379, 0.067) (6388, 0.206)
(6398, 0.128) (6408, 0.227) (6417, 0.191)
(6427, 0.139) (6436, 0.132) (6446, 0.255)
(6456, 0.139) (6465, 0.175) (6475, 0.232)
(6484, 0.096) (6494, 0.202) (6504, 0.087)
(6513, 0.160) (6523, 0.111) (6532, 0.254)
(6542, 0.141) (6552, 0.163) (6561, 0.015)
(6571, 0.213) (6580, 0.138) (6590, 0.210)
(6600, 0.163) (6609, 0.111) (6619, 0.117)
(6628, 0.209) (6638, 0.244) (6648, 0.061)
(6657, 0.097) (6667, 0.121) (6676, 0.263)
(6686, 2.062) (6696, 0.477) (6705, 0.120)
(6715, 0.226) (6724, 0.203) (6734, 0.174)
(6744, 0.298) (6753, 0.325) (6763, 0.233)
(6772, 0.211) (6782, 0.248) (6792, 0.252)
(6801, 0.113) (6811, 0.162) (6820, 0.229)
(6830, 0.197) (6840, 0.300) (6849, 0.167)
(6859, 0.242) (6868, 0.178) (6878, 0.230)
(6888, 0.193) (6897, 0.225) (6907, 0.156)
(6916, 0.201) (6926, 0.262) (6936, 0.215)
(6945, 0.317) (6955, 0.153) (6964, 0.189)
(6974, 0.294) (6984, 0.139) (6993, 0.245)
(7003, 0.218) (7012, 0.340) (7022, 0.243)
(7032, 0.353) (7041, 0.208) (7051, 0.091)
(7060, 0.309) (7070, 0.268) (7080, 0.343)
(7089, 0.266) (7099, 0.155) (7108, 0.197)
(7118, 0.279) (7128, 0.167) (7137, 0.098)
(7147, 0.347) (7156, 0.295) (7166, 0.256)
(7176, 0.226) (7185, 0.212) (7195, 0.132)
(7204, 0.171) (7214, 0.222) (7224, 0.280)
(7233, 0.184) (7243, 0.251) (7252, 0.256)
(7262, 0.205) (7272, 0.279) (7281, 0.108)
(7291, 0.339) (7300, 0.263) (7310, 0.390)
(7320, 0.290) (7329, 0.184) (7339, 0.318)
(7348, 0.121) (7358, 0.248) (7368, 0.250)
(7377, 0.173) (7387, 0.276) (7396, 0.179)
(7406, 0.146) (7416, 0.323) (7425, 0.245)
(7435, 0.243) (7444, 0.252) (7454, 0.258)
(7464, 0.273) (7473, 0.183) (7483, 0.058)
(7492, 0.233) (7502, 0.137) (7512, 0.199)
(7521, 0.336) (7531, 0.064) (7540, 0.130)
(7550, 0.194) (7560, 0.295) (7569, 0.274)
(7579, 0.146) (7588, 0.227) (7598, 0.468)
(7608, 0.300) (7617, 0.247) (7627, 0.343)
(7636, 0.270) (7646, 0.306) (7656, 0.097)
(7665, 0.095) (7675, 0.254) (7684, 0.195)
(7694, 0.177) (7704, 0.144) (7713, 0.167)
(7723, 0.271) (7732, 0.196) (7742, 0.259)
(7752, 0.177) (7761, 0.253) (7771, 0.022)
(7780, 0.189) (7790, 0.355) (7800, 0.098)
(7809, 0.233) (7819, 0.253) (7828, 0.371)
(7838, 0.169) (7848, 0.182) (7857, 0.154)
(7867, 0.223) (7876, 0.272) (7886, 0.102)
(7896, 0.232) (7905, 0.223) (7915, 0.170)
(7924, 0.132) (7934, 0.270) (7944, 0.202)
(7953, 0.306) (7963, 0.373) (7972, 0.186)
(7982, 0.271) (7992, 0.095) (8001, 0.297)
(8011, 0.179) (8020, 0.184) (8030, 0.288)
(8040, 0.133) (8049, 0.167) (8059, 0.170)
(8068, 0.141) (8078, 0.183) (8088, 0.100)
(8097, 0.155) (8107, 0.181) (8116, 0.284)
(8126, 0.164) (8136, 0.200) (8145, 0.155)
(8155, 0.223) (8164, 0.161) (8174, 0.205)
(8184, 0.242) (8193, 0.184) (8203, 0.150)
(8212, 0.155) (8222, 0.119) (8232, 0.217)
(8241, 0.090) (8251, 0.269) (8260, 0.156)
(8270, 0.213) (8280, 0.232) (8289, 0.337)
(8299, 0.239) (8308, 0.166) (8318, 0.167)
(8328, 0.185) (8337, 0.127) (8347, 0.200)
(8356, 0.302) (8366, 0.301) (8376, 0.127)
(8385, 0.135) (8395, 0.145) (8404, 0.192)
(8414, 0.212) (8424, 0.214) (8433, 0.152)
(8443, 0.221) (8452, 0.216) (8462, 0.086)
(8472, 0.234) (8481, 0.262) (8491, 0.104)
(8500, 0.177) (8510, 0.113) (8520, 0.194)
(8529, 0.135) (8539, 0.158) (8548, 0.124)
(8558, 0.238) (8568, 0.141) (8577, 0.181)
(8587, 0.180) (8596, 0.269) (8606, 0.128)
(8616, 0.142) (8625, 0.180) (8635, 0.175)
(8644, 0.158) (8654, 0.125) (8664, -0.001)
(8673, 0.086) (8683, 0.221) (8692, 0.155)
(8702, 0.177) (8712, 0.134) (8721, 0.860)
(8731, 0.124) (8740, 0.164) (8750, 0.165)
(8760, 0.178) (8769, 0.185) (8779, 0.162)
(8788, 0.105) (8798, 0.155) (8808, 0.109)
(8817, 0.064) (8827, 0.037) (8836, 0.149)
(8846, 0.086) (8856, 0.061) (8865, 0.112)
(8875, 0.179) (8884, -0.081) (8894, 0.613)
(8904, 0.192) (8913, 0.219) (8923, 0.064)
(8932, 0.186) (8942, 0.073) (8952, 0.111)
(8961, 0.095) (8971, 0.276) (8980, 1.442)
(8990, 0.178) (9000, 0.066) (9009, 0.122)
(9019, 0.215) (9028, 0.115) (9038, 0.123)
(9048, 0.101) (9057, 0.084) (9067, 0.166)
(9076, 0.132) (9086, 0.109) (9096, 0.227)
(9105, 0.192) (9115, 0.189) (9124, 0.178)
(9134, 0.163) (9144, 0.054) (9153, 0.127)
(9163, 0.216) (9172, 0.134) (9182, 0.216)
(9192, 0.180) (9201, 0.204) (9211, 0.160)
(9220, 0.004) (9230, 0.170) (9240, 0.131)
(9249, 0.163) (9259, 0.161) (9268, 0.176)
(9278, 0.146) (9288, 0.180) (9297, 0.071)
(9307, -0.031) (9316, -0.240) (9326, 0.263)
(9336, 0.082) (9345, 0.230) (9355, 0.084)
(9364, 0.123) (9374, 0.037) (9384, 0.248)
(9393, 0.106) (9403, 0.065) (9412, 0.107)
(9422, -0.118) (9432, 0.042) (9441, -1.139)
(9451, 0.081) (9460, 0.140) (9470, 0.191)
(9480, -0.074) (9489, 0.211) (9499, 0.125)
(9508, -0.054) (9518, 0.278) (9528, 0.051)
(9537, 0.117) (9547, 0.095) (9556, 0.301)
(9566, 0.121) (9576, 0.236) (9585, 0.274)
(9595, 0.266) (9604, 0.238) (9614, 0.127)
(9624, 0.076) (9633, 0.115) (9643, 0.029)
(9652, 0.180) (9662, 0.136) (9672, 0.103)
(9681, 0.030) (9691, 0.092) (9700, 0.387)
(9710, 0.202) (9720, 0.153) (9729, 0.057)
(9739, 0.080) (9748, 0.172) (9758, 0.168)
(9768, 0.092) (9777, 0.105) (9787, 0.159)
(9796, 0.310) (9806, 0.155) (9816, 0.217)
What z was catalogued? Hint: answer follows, 0.79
